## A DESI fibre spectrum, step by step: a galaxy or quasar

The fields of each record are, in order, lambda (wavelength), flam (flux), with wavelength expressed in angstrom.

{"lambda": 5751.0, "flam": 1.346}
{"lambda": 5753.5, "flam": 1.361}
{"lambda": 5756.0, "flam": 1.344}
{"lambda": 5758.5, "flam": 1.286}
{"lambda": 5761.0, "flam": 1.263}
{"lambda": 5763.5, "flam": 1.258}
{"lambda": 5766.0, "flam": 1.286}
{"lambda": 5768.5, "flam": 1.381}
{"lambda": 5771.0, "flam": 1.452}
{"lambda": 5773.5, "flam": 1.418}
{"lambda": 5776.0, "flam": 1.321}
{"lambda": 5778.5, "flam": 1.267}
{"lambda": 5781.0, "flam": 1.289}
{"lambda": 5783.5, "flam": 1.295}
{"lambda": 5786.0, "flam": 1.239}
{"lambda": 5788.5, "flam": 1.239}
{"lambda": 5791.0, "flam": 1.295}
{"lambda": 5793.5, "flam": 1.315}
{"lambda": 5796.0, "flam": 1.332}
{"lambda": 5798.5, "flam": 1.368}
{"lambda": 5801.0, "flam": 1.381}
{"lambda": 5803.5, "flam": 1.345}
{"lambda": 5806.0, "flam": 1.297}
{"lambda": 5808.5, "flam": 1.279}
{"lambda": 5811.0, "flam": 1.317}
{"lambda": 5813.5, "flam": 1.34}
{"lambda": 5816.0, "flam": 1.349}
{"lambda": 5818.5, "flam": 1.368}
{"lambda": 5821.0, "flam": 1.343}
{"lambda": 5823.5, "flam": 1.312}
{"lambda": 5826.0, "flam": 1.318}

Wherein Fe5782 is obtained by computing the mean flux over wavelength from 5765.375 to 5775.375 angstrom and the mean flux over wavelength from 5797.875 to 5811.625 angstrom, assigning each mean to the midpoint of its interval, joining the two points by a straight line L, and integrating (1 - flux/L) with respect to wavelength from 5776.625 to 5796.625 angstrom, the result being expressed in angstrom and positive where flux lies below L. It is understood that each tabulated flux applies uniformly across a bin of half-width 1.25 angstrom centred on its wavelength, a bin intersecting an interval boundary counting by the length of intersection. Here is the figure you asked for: 1.1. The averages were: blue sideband 1.39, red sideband 1.33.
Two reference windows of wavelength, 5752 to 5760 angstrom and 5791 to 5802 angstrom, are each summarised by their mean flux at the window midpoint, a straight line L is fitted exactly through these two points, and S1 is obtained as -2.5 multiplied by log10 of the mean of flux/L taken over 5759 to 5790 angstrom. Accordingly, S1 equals 0.02 mag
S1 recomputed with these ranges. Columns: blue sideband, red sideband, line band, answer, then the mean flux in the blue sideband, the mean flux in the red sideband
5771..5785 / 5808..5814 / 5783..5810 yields 0.01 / 1.33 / 1.31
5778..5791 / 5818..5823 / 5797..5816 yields -0.01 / 1.27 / 1.35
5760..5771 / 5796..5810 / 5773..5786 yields 0.01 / 1.32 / 1.33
